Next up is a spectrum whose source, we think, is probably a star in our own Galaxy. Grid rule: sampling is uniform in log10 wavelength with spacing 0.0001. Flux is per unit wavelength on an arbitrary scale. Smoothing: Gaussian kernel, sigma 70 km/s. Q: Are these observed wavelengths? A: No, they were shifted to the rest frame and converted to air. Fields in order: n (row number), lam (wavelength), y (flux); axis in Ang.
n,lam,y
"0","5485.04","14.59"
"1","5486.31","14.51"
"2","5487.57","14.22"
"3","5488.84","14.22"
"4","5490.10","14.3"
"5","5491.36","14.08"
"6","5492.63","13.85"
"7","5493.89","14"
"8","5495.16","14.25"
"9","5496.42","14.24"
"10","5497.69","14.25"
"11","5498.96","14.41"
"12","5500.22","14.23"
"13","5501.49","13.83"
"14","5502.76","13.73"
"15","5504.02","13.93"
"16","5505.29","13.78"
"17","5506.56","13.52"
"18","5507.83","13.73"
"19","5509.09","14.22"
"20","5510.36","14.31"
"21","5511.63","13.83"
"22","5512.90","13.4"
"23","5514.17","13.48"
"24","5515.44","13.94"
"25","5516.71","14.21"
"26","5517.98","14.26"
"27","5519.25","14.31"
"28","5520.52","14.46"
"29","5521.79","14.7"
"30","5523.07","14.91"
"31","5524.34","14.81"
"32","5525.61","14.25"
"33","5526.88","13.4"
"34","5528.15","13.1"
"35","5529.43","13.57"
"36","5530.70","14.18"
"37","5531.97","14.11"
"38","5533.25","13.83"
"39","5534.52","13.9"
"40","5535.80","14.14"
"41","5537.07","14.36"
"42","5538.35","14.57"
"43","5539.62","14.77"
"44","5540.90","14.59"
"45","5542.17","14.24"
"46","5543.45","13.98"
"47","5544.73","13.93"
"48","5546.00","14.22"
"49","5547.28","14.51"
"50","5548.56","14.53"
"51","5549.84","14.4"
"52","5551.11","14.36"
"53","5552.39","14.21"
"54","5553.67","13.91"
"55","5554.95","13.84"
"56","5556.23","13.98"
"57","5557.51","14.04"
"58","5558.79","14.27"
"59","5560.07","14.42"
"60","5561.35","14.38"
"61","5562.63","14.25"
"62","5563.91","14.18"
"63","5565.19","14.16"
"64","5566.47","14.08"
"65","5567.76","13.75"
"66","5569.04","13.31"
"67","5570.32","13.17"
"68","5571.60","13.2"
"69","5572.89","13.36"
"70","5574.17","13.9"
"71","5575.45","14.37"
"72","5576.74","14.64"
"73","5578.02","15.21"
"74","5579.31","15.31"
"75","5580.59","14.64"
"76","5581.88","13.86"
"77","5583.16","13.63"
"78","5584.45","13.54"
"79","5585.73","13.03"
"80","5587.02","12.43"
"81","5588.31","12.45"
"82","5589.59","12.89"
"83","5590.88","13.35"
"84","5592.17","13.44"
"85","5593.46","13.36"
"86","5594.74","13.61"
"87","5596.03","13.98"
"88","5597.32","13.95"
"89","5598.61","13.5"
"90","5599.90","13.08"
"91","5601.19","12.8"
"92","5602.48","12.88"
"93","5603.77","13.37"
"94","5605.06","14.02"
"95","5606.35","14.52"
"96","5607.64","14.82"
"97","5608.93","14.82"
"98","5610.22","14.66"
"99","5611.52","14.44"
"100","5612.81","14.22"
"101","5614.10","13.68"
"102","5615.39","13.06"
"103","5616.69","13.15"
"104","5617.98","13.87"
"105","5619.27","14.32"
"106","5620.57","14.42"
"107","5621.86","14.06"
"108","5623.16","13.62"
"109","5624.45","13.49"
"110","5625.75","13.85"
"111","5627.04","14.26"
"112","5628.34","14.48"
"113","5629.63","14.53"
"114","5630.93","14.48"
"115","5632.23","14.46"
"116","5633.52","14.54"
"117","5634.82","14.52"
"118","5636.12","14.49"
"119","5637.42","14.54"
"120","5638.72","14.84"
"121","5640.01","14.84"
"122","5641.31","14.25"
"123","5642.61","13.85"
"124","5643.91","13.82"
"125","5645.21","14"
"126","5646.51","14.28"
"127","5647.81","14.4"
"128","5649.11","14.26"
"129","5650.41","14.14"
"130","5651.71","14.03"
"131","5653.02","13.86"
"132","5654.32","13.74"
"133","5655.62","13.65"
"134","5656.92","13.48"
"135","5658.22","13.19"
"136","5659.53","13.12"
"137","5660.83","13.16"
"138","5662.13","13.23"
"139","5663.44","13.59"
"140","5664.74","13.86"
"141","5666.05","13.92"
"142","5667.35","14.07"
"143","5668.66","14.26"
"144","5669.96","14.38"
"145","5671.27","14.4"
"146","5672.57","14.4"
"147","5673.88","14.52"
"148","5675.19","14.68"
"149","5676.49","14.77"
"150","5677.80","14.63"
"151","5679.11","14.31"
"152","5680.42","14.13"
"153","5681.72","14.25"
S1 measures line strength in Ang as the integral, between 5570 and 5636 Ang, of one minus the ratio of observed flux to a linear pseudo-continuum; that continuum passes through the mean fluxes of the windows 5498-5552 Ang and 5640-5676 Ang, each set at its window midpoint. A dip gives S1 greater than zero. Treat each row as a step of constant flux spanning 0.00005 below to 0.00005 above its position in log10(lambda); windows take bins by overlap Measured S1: 0.7 Ang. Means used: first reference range 14.1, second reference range 14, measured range 13.9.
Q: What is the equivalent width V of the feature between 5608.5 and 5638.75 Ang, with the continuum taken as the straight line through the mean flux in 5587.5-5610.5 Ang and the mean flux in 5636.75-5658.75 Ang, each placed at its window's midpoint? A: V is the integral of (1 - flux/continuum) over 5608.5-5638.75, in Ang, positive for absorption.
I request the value -0.7 Ang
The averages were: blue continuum 13.6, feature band 14.2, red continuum 14.1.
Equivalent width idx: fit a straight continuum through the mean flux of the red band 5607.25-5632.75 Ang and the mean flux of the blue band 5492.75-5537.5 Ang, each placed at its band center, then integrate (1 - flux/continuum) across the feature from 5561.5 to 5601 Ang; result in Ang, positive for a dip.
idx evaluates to 1.05 Ang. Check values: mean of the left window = 14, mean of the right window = 14.1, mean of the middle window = 13.7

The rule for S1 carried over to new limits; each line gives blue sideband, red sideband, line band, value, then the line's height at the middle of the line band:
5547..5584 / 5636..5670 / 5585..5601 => 0.9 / 14.1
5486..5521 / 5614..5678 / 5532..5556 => -0.3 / 14.1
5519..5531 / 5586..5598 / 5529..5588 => -1.5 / 13.7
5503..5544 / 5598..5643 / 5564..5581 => 0.0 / 14.1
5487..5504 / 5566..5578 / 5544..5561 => -0.4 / 13.9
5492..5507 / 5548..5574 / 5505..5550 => -0.4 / 14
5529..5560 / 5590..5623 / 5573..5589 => 0.1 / 14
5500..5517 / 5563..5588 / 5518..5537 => -0.4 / 13.9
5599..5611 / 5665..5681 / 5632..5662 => 0.3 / 14.2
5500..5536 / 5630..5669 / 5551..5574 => 0.1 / 14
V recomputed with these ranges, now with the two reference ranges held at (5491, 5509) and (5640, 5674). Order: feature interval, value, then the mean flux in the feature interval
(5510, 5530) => -0.10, 14.1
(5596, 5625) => 0.18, 13.9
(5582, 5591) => 0.57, 13.1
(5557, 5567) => -0.19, 14.2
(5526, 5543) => -0.10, 14.1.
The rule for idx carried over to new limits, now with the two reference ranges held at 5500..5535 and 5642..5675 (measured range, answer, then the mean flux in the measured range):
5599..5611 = 0.1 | 13.9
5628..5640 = -0.5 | 14.6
